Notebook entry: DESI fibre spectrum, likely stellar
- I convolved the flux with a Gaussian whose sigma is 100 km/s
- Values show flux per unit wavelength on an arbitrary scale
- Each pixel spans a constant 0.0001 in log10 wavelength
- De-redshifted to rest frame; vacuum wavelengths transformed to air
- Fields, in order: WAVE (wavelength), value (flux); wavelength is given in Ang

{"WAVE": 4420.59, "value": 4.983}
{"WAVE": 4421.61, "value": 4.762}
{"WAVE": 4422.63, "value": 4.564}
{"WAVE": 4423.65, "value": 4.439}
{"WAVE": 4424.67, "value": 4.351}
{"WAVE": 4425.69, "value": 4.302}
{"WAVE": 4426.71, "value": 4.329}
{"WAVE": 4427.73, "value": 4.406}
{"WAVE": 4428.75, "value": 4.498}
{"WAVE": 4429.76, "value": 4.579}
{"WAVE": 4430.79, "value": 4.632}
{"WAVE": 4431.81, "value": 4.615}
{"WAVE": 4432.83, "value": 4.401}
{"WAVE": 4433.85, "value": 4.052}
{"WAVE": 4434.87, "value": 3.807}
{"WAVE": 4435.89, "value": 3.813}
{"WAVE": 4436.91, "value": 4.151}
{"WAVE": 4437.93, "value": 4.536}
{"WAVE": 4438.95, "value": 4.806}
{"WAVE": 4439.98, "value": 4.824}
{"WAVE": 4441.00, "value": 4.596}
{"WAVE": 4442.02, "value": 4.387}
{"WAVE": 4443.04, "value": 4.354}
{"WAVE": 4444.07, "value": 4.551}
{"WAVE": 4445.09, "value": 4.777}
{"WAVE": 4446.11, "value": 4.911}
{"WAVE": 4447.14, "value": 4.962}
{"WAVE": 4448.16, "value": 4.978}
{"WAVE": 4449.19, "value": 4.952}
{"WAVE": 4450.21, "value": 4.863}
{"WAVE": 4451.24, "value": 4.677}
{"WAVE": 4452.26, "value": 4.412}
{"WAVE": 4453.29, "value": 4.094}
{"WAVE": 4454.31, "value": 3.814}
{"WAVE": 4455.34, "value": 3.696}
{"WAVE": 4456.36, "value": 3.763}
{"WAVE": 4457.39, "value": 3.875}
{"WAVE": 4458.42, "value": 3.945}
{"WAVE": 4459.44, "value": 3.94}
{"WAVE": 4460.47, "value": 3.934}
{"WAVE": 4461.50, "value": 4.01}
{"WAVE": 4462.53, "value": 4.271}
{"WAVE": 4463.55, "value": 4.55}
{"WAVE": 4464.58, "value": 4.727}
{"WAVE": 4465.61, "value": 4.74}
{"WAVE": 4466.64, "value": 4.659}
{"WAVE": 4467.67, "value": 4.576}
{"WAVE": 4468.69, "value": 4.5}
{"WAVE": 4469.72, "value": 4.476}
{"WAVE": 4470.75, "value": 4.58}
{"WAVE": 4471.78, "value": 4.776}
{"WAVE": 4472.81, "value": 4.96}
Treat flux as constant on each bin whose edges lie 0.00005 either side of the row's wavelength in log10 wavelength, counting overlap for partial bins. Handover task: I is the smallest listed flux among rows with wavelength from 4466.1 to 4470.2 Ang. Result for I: 4.476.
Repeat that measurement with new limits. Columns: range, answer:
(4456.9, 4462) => 3.875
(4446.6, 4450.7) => 4.863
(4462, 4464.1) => 4.271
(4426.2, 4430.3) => 4.329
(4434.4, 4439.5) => 3.807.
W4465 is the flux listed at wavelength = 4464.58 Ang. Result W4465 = 4.727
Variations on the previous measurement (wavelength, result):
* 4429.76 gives 4.579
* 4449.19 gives 4.952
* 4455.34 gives 3.696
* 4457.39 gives 3.875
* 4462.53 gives 4.271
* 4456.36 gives 3.763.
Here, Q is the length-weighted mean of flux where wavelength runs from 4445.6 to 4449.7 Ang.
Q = 4.95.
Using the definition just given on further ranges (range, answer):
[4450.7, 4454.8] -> 4.26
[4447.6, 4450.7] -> 4.94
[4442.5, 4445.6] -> 4.56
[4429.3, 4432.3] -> 4.59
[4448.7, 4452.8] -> 4.72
